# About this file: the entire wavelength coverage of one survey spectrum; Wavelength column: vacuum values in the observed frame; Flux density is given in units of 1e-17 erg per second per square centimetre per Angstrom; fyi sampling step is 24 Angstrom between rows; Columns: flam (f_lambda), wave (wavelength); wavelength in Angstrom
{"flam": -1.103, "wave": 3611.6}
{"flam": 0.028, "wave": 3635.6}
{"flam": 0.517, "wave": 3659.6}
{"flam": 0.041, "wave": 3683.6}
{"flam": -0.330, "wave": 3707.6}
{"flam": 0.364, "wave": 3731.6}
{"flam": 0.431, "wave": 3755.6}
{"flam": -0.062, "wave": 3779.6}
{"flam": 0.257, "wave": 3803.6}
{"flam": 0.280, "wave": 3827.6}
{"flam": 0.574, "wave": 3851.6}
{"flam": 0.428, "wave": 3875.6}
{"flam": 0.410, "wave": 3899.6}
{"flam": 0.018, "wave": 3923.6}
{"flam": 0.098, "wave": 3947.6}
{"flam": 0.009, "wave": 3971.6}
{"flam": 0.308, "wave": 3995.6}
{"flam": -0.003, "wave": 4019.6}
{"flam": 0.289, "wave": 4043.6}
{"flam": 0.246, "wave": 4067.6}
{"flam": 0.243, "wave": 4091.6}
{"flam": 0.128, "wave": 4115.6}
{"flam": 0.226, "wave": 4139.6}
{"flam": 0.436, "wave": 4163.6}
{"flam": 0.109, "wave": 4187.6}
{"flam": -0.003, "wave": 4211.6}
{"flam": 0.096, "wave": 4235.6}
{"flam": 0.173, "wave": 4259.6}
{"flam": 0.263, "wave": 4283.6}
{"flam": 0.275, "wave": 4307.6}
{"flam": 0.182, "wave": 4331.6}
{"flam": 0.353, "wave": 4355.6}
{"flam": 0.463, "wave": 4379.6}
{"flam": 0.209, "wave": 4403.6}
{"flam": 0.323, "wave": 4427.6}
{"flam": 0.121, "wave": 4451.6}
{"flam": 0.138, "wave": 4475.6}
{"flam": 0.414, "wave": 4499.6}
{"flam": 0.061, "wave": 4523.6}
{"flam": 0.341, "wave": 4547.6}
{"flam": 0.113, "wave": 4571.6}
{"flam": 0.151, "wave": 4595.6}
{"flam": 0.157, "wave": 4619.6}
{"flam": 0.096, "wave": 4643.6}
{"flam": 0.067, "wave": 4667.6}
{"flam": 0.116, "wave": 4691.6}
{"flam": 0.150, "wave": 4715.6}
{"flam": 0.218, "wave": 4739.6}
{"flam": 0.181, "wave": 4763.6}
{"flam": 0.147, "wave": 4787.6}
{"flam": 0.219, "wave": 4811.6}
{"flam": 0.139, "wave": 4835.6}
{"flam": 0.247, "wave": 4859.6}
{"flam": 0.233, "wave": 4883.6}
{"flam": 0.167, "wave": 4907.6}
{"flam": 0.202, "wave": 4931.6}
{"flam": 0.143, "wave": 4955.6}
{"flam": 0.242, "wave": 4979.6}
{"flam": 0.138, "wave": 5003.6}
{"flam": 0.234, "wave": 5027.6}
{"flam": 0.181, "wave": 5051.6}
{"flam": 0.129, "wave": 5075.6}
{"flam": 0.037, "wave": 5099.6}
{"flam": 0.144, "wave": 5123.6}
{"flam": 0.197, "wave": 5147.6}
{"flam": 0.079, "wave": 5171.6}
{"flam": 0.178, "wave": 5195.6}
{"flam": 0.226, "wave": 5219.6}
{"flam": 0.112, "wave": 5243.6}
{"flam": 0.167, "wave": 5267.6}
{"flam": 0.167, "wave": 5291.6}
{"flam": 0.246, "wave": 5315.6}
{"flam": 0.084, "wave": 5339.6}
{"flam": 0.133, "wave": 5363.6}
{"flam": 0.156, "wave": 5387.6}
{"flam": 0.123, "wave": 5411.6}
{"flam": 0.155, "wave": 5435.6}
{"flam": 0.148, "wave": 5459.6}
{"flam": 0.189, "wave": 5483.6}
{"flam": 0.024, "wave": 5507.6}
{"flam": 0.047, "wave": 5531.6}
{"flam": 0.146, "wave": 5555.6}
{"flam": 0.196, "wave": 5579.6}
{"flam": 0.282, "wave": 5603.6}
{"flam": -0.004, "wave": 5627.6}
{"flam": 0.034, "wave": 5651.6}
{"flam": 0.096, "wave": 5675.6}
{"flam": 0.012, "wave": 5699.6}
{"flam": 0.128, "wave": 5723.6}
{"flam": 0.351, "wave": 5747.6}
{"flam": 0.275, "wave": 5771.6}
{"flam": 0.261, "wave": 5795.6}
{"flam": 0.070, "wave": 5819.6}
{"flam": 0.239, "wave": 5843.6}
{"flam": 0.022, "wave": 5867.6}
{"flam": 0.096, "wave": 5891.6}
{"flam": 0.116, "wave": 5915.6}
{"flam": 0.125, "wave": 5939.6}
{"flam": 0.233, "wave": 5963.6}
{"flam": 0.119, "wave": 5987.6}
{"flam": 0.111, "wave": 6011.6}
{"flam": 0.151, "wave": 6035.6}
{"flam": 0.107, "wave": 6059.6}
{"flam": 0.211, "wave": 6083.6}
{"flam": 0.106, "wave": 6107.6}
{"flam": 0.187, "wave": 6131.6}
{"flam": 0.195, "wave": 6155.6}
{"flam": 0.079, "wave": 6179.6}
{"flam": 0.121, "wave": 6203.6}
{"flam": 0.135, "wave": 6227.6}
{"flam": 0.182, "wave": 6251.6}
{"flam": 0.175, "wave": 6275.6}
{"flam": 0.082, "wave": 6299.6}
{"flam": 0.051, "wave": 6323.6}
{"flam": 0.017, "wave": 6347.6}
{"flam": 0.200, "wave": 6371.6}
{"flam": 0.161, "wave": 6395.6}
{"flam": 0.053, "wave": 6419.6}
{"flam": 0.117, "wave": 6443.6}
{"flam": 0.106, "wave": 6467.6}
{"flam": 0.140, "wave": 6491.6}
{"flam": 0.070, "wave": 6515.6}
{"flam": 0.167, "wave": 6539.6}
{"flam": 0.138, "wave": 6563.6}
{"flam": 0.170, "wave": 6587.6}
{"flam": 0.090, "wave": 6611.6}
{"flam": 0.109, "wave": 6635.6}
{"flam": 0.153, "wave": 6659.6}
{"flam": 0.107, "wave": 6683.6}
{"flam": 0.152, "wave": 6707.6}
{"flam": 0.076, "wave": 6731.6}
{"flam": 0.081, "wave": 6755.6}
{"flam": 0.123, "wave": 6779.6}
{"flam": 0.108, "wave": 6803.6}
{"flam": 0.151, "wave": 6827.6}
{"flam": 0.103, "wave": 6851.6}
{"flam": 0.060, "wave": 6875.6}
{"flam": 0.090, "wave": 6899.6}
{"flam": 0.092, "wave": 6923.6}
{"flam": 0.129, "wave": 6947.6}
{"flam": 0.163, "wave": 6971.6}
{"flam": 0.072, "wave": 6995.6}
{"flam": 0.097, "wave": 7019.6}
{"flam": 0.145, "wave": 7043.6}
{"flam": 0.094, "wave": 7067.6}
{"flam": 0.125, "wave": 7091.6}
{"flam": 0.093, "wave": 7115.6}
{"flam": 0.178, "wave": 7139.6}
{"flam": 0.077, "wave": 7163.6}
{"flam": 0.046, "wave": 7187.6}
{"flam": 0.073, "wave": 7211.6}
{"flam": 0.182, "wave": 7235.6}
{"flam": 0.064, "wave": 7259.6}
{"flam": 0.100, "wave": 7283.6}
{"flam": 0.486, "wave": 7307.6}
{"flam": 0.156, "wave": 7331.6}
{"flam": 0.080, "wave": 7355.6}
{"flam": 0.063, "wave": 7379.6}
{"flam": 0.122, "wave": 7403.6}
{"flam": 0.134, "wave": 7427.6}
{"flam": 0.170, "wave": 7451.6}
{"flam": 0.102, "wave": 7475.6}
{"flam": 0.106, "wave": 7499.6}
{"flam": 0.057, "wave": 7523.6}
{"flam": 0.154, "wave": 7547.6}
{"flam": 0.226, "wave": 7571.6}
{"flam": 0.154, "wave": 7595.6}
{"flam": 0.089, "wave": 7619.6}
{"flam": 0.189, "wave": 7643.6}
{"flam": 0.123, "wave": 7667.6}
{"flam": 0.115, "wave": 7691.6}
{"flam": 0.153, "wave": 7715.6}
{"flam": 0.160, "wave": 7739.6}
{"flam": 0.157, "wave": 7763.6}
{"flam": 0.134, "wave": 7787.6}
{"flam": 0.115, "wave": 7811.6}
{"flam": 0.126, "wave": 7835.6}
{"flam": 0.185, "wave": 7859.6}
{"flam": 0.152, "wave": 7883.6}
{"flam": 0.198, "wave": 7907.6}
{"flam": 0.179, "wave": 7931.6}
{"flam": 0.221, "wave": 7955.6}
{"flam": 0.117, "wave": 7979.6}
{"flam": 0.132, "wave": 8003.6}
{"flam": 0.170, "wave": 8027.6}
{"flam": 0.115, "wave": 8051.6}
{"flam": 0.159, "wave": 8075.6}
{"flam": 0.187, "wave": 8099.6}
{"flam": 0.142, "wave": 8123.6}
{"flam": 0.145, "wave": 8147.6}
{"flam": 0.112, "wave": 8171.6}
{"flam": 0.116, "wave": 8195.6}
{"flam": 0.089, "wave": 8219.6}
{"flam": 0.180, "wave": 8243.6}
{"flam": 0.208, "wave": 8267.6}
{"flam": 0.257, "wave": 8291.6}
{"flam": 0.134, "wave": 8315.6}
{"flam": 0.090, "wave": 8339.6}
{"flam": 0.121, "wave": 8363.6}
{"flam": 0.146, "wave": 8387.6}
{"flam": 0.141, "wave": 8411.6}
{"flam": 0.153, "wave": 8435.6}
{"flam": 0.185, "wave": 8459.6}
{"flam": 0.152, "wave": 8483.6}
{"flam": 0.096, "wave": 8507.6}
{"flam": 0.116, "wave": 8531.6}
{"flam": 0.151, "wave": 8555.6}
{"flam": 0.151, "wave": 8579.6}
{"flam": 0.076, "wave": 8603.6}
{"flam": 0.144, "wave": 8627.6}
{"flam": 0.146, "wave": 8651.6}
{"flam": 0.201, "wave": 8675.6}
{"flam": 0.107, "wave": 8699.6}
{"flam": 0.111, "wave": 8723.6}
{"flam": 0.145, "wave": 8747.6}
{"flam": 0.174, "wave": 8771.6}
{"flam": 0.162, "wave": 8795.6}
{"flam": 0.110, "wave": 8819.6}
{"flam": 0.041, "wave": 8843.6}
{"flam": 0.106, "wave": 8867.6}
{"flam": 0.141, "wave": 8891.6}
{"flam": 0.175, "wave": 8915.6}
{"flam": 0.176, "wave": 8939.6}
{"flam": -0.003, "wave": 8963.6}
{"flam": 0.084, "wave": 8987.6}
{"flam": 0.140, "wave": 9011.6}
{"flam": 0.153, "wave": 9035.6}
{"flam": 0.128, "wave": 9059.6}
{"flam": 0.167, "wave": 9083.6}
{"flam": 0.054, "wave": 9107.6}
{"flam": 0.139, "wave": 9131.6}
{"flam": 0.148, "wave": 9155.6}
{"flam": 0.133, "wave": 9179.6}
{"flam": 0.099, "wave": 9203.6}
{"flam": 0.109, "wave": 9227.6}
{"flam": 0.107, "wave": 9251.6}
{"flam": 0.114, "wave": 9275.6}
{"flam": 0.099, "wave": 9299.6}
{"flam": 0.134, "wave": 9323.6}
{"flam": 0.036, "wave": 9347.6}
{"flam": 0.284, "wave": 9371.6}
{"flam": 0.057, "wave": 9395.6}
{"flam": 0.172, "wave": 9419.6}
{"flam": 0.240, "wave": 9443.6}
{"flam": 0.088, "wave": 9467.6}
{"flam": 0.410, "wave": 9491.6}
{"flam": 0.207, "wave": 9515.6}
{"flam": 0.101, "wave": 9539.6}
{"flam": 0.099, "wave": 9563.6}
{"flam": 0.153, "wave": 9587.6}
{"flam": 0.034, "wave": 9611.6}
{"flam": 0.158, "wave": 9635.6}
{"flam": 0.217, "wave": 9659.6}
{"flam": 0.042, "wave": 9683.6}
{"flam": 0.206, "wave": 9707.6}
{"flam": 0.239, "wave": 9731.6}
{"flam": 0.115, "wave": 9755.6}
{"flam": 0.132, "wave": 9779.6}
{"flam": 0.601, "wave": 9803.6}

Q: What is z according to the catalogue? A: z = 0.958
